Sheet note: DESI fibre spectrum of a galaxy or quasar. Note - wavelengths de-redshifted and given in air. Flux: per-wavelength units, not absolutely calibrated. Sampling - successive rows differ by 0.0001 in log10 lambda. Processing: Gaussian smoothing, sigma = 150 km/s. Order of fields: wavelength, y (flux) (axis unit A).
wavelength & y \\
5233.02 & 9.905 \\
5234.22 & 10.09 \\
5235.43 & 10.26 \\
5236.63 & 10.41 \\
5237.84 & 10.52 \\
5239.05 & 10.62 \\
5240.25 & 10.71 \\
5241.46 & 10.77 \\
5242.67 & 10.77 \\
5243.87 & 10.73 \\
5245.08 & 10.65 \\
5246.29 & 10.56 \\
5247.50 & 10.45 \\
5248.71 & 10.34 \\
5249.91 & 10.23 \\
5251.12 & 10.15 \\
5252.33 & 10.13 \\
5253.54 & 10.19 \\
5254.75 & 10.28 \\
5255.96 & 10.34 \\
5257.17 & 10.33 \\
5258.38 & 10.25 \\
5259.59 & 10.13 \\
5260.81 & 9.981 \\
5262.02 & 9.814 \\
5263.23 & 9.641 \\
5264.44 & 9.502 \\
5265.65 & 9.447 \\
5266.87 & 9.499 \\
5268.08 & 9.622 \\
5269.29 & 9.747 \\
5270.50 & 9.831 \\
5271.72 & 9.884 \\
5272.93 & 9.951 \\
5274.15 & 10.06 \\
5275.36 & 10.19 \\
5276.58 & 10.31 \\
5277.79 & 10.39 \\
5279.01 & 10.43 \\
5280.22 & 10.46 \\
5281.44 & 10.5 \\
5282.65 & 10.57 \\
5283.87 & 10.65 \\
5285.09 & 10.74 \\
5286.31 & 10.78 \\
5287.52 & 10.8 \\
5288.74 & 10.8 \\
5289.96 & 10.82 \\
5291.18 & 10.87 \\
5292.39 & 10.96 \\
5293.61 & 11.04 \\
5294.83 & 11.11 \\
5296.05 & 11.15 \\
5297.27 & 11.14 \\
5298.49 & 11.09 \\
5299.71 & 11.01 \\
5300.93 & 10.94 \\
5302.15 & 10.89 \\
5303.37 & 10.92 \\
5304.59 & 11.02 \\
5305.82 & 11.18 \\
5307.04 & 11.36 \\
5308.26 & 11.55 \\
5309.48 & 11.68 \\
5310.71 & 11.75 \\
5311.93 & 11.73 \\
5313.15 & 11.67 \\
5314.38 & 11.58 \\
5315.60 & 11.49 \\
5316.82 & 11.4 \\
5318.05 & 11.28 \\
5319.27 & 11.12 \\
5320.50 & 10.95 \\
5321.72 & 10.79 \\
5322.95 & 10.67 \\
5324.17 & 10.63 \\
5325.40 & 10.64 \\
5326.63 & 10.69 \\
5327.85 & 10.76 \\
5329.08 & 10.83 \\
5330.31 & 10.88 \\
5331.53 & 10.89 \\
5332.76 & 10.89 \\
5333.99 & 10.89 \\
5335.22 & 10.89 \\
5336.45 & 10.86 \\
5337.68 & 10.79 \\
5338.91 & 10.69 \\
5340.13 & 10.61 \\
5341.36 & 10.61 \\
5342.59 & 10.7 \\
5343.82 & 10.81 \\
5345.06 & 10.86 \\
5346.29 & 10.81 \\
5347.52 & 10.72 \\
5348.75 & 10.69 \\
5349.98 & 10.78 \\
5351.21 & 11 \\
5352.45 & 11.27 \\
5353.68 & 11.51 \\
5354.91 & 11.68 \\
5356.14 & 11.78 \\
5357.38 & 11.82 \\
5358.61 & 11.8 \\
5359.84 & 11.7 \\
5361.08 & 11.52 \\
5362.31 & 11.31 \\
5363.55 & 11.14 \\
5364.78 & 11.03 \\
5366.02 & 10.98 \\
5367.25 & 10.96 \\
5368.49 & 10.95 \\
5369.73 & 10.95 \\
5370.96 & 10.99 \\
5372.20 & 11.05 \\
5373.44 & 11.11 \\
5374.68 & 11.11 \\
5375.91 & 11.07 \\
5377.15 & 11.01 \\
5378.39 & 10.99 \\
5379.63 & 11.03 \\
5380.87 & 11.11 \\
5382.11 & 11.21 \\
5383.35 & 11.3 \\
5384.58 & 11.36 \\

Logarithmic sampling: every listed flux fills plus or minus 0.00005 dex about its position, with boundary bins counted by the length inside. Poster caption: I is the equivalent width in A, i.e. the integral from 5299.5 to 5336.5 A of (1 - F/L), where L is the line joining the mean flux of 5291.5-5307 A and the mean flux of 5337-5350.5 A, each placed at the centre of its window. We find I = -0.6 A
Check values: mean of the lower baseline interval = 11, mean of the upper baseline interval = 10.7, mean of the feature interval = 11.1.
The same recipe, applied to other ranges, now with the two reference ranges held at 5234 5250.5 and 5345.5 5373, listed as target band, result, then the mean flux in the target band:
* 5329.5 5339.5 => 0.2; 10.8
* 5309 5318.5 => -0.6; 11.6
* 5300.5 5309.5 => -0.2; 11.2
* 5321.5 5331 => 0.2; 10.7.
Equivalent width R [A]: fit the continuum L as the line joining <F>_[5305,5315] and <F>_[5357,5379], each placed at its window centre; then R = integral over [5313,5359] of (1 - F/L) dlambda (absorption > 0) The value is 1.5 A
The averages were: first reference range 11.5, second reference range 11.2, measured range 11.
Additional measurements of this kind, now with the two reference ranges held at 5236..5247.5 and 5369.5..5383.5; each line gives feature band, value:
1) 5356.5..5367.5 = -0.4 A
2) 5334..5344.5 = 0.2 A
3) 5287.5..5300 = -0.2 A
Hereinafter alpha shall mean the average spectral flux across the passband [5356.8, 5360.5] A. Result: 11.8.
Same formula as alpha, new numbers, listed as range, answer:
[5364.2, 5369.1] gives 11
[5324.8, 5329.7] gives 10.7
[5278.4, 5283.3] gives 10.5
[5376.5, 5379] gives 11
